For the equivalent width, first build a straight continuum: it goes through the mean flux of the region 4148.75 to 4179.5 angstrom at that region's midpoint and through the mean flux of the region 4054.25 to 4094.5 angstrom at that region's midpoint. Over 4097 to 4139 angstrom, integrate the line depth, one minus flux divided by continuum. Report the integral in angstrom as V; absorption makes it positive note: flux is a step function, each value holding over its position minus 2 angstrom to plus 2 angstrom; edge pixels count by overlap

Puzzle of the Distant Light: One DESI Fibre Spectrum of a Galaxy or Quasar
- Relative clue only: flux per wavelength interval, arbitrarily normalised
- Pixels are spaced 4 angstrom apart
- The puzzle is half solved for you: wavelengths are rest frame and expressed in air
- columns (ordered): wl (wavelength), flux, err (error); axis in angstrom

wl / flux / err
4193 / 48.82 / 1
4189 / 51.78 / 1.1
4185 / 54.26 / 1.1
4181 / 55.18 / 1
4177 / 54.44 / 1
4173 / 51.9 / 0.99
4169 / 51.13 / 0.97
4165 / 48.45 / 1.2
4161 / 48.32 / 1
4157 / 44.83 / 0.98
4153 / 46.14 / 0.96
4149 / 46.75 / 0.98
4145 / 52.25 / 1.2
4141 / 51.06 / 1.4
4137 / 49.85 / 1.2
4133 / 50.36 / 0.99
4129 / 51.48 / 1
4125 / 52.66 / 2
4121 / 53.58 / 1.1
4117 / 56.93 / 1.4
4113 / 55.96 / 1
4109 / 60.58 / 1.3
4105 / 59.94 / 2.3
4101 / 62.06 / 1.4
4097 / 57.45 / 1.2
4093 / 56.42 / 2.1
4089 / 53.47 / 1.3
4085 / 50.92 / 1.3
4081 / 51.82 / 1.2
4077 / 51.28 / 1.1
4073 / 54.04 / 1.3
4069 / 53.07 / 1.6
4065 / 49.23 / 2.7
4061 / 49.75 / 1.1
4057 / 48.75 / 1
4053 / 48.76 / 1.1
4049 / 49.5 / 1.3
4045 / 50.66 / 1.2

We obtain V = -4.1 angstrom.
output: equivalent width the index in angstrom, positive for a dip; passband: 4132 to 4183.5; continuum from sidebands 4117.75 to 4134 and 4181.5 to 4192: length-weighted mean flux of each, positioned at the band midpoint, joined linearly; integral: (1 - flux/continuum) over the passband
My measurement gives 2.6 angstrom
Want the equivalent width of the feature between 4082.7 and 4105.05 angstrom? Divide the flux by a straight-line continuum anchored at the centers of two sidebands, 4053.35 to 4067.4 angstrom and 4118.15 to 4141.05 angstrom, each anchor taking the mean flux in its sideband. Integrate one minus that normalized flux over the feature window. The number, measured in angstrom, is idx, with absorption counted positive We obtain -2.6 angstrom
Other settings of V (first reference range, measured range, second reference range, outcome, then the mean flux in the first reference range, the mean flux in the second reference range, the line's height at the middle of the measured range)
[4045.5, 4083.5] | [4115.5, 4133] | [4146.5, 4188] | -0.97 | 50.7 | 50.2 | 50.4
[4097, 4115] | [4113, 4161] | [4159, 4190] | 4.62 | 59.4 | 51.9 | 56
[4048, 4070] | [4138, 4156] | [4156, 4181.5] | 0.55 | 49.7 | 50.6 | 50.4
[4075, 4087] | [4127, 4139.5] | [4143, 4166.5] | -0.45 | 51.3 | 47.8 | 48.8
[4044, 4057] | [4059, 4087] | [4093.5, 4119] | 0.89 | 49.4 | 58.7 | 53.2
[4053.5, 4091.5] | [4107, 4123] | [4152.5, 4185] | -1.82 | 51.3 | 50.5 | 51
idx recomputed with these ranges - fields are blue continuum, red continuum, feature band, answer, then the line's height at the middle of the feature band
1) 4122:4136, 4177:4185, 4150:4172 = 2.3 angstrom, 53.5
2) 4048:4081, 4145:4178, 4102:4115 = -2.4 angstrom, 49.9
